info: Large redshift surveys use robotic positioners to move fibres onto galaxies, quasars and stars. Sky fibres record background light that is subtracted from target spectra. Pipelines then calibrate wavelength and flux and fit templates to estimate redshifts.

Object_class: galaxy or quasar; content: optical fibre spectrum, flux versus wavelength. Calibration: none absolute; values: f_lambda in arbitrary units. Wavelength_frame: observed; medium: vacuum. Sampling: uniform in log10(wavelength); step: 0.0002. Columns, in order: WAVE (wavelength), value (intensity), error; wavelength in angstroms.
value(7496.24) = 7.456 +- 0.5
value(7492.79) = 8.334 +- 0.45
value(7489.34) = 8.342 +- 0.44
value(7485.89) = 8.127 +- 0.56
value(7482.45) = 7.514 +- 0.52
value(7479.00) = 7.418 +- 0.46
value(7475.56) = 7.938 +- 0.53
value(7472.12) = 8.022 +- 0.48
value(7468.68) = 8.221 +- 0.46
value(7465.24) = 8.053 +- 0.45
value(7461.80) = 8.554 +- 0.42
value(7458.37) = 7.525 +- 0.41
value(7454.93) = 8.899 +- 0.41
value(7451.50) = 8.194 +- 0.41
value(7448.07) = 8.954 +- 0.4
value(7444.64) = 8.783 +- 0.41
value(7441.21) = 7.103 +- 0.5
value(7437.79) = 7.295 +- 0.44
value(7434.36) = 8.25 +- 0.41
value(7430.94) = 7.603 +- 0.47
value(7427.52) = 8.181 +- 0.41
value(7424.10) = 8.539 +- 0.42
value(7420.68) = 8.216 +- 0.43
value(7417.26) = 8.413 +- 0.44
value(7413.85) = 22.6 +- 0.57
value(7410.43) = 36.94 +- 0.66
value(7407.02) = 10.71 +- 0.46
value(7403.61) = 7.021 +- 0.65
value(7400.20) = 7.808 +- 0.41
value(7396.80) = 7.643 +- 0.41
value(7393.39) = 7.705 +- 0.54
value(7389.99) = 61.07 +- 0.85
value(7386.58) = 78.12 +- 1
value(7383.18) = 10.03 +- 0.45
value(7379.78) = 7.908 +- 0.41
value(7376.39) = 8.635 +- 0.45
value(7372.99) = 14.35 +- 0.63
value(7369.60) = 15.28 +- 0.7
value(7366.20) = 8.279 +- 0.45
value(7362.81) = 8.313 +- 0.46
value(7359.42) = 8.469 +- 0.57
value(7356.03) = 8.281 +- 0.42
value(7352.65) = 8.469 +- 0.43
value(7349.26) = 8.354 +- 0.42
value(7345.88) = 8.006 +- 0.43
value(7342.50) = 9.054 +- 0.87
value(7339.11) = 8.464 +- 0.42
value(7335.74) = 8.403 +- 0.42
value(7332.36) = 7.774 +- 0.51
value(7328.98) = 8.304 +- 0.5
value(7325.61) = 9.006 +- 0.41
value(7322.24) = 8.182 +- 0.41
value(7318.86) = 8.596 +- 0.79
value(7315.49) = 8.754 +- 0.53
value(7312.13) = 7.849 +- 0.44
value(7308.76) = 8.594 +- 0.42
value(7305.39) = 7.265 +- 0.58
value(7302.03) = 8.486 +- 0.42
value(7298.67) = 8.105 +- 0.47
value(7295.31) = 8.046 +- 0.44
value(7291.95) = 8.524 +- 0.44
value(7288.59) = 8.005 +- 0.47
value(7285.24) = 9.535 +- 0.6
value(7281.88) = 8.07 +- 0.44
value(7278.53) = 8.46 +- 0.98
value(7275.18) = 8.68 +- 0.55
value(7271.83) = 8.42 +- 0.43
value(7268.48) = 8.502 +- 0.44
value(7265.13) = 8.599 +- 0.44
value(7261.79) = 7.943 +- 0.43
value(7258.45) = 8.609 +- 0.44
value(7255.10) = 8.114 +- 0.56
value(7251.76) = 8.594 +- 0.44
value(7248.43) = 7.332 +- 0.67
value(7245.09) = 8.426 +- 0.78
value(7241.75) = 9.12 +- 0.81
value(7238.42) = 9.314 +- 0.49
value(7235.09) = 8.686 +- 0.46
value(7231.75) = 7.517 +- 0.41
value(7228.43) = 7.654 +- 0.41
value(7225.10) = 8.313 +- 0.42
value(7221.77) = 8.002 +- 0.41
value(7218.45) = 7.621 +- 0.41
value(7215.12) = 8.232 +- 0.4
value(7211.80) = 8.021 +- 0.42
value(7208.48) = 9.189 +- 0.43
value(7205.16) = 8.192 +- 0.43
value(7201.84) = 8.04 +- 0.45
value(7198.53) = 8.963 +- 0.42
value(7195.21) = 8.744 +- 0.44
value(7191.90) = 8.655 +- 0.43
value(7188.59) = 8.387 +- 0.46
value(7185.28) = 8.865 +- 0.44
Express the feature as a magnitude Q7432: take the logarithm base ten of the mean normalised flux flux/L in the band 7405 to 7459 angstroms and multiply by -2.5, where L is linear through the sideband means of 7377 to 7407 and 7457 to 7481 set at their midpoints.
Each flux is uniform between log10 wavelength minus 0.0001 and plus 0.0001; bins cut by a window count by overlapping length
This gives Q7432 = 0.34 mag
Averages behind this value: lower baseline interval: 22.2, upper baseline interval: 7.96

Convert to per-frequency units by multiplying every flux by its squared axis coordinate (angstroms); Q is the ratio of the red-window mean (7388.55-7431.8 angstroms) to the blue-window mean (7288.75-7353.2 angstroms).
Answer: 1.90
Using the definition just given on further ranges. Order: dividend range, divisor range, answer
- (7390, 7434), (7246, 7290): 1.68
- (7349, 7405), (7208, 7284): 2.06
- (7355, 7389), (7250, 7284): 2.19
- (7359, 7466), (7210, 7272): 1.77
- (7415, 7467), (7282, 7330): 1.03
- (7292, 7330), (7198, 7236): 1.04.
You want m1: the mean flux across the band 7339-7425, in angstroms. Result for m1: 15.5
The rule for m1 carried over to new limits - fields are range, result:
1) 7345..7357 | 8.3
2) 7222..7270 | 8.33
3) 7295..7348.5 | 8.31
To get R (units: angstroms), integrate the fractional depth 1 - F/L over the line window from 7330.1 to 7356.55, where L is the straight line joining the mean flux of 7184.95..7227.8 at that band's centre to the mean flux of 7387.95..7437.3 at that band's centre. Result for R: 9.4 angstroms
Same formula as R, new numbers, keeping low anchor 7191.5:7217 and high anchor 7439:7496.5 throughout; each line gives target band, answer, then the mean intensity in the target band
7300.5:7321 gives 0.18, 8.25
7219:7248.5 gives 0.54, 8.29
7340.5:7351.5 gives -0.26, 8.46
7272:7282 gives -0.09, 8.46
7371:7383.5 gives -3.25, 10.4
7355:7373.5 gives -4.67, 10.3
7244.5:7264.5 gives 0.56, 8.18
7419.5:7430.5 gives -0.10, 8.23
